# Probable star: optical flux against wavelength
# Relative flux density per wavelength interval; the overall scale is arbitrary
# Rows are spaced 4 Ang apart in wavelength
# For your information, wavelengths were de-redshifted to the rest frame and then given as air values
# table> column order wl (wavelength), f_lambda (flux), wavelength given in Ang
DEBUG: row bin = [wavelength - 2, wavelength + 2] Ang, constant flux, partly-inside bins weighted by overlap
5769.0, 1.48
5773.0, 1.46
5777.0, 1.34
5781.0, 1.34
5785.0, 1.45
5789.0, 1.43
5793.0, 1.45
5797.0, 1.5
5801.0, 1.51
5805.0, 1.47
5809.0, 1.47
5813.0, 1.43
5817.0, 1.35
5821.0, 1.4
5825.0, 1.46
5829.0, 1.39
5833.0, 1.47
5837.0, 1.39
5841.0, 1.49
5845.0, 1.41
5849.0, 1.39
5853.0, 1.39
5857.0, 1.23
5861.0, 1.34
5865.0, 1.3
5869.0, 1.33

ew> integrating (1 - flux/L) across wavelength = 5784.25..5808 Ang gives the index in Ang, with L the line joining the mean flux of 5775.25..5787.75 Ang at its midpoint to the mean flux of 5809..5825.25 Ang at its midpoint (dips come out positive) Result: -1.29 Ang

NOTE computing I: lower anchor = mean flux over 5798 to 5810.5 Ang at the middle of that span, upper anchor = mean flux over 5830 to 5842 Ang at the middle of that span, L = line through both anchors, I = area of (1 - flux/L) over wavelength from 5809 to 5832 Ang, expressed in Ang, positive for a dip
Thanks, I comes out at 0.8 Ang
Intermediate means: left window 1.49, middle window 1.41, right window 1.44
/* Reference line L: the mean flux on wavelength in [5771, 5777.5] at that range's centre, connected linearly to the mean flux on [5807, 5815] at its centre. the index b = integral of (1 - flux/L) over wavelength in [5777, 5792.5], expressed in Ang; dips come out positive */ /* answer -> 0.2 Ang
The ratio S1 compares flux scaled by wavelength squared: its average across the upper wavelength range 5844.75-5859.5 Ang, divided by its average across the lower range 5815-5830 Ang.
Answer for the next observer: 0.97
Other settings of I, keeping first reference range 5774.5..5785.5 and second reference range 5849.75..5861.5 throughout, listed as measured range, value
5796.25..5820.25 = -1.71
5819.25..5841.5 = -1.49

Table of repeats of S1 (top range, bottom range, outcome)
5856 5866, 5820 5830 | 0.92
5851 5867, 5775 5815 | 0.93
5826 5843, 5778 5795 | 1.03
